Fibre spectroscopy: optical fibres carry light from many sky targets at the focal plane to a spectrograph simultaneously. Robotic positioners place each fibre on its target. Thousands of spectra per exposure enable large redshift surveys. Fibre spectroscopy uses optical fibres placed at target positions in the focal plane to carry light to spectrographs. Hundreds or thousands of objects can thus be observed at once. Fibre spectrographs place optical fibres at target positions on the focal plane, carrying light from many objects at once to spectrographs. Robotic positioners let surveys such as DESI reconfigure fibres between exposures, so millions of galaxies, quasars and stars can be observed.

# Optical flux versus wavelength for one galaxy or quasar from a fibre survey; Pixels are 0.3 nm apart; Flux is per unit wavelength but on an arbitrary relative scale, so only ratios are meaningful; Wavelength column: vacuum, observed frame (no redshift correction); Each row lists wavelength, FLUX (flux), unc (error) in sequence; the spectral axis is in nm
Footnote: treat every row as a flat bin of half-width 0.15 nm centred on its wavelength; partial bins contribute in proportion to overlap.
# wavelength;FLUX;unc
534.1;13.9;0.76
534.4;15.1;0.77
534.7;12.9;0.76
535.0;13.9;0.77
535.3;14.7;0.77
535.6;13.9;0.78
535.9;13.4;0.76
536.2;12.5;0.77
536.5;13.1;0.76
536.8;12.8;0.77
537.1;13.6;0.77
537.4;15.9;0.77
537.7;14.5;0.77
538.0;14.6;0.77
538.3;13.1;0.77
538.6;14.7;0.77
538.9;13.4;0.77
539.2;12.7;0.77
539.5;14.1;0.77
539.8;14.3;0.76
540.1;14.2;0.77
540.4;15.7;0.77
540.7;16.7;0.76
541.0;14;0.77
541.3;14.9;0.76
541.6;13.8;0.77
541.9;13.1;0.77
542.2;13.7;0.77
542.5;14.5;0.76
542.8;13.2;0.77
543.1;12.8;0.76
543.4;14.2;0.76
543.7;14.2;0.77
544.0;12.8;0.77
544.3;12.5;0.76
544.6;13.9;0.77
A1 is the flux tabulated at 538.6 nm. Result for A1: 14.7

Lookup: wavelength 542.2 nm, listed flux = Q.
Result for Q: 13.7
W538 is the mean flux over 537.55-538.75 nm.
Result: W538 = 14.2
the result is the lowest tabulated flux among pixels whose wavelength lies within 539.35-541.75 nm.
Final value 13.8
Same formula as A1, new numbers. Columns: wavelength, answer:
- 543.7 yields 14.2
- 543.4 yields 14.2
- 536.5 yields 13.1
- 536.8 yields 12.8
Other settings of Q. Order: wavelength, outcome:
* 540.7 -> 16.7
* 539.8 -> 14.3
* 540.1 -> 14.2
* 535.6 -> 13.9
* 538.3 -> 13.1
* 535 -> 13.9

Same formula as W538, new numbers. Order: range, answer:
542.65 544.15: 13.4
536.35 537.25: 13.2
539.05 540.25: 13.8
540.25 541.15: 15.5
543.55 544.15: 13.5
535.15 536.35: 13.6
